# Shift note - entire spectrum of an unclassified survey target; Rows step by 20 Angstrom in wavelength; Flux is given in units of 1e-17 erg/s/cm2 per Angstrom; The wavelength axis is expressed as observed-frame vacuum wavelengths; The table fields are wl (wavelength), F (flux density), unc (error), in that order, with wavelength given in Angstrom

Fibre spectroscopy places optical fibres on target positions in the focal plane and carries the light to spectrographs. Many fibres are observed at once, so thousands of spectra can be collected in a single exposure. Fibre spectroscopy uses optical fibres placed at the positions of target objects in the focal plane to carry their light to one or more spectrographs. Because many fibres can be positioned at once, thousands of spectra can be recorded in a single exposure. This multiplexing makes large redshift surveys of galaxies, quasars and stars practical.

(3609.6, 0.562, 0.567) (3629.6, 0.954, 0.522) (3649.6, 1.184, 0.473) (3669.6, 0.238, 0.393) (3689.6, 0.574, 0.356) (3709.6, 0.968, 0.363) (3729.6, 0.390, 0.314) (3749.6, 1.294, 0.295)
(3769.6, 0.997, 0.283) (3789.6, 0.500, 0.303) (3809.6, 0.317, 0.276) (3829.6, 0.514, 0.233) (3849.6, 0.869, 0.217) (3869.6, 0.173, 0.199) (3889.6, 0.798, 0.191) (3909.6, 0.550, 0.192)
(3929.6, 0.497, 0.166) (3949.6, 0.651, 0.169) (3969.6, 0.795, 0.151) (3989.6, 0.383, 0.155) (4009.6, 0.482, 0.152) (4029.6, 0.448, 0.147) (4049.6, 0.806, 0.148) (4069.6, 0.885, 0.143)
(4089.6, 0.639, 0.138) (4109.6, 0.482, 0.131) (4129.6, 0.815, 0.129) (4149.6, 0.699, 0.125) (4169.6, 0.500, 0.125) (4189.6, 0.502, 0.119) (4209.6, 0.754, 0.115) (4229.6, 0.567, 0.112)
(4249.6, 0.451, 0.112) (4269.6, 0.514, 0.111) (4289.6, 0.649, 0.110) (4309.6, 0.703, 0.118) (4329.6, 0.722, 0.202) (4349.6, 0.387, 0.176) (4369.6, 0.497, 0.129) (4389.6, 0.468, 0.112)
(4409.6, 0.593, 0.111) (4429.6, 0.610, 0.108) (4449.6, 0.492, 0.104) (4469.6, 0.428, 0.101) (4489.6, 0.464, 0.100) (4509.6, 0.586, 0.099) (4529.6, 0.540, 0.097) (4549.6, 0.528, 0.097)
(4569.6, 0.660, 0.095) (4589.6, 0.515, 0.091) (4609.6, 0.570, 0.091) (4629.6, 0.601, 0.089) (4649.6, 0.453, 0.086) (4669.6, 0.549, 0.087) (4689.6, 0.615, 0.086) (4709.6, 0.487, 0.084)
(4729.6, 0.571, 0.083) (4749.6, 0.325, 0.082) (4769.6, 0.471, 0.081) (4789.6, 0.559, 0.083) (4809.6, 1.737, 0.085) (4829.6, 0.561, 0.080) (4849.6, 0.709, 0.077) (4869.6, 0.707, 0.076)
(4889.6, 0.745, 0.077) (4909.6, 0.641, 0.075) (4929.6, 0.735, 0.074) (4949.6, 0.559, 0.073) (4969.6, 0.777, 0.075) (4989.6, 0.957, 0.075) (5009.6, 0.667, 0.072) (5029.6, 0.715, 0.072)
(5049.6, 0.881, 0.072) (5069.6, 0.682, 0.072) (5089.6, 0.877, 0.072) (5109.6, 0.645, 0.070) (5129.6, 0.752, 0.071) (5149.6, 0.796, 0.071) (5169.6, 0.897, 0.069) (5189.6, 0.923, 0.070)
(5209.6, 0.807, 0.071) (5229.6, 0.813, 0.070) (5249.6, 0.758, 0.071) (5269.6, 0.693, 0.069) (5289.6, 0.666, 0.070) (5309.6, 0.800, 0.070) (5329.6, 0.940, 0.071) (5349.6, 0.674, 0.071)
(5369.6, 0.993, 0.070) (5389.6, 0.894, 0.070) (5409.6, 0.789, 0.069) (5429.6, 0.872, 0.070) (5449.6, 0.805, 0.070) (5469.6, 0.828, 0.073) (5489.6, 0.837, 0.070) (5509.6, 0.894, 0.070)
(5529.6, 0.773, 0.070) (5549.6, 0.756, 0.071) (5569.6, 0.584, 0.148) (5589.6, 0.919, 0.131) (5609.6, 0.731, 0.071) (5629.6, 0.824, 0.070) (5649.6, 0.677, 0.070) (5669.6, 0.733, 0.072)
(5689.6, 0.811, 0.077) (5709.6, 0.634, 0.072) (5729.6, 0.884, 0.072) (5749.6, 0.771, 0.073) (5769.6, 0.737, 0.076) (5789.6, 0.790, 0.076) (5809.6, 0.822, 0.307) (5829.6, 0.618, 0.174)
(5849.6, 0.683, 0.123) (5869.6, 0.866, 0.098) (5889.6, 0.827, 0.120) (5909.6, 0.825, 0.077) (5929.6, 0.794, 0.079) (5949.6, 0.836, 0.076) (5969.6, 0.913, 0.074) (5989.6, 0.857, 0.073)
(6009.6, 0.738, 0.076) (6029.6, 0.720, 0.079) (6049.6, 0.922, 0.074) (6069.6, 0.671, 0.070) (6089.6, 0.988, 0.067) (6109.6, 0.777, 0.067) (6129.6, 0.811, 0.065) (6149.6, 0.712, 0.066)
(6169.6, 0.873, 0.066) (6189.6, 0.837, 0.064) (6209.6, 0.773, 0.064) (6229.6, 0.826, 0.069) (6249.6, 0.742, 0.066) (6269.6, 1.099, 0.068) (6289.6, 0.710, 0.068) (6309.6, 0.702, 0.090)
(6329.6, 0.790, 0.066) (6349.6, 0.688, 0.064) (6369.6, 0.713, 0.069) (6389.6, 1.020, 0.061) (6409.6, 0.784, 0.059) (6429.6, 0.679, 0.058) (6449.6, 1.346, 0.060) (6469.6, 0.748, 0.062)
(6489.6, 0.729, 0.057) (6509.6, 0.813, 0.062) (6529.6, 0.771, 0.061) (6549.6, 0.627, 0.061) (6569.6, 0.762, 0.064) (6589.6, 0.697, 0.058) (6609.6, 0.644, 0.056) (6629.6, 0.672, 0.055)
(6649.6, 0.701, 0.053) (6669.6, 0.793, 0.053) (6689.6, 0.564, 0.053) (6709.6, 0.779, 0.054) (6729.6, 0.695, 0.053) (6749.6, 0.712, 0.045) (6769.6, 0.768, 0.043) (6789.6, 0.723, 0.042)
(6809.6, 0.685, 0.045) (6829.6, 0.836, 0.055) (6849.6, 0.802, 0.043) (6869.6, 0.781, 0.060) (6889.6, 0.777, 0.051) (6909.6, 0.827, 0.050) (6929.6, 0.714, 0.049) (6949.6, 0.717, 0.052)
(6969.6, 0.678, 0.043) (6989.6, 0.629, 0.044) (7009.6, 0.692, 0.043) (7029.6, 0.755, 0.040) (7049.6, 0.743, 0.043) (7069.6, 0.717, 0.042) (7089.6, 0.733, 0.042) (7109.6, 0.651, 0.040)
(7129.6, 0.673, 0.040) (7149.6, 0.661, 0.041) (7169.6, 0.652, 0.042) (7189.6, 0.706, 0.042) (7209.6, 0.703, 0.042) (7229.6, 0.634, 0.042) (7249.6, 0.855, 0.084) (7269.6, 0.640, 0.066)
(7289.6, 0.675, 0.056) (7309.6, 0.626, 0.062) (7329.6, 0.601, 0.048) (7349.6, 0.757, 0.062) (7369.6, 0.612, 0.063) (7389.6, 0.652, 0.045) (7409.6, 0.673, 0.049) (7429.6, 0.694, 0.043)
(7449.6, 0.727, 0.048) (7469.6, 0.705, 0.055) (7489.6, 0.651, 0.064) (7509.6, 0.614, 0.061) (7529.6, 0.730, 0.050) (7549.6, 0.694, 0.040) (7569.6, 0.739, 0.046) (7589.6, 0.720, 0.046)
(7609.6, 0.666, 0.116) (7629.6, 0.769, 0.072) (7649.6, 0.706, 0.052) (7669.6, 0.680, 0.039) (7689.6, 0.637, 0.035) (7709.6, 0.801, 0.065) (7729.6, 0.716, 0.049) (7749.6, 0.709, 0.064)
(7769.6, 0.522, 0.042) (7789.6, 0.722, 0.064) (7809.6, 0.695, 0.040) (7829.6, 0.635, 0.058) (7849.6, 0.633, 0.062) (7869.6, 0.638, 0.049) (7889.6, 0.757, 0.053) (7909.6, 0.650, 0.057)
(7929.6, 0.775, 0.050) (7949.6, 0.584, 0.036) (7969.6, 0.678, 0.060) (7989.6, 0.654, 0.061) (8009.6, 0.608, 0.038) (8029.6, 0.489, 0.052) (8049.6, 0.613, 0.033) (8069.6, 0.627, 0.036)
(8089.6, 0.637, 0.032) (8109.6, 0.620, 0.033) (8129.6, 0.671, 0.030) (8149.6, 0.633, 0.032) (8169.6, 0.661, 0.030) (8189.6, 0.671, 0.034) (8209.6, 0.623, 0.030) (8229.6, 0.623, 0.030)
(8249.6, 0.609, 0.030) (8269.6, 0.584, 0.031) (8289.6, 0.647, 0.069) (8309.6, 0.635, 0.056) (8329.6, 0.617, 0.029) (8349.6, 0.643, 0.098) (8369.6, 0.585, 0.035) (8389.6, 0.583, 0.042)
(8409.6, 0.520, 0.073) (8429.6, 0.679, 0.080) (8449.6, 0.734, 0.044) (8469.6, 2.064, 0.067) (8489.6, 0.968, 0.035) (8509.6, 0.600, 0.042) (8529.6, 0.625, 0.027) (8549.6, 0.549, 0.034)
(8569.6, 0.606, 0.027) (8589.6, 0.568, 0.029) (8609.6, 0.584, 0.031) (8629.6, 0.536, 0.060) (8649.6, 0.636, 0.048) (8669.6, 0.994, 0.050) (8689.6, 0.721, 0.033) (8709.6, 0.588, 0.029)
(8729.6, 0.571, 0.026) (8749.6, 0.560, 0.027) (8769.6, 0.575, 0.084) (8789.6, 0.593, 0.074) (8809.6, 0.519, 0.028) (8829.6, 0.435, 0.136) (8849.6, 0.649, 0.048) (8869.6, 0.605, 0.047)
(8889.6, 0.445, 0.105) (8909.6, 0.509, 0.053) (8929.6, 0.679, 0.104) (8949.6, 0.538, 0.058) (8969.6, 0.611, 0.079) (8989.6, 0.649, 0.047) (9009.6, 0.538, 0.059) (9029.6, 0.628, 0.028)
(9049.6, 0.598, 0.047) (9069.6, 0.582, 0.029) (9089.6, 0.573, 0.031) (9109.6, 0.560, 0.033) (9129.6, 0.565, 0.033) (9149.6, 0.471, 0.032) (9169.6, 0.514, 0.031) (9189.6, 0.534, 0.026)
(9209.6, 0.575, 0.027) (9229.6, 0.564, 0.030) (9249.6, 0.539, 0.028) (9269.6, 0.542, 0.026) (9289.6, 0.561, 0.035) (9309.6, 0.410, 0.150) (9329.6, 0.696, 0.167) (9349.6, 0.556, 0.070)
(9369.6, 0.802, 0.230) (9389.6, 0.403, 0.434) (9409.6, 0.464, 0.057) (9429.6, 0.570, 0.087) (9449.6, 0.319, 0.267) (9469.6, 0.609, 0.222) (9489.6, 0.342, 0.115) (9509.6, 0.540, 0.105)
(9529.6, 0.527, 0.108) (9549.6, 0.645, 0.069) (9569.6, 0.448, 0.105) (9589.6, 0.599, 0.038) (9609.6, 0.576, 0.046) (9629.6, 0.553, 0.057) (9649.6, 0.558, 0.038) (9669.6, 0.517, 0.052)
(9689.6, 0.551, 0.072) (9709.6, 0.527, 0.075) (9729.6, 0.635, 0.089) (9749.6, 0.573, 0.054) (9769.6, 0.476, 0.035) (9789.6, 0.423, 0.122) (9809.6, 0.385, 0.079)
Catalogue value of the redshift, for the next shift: 0.29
